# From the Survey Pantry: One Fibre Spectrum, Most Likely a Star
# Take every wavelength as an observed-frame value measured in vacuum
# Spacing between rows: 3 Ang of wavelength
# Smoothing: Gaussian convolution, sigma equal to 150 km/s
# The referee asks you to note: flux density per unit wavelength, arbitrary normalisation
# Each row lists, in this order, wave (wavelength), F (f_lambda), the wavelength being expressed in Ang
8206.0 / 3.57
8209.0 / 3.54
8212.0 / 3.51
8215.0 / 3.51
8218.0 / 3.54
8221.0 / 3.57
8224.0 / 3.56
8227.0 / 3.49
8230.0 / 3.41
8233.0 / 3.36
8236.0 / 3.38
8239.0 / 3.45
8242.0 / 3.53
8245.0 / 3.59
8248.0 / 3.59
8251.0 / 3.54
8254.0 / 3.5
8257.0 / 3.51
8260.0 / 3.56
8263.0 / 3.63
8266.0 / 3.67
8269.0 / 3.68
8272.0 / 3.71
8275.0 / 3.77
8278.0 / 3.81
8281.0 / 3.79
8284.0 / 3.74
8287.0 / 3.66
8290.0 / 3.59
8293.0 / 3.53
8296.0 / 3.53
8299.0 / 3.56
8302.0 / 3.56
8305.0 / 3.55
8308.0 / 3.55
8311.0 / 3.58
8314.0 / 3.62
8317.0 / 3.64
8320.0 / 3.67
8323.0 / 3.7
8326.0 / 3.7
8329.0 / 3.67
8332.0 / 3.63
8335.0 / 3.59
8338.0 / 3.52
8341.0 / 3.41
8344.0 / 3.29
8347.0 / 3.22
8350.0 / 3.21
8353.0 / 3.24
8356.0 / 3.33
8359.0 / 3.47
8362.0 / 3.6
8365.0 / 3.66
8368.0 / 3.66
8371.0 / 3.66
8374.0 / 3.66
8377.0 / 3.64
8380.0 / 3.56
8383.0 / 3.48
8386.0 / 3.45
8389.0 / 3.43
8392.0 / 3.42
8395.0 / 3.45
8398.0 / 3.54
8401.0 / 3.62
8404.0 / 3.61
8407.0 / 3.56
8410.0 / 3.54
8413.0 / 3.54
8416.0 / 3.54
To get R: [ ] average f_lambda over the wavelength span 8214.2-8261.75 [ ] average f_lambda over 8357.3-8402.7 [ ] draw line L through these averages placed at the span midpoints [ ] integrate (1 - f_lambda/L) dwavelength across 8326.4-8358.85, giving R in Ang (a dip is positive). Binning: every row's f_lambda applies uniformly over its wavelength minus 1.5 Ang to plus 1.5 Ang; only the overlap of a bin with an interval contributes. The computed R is 1.1 Ang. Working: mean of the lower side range 3.51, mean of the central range 3.42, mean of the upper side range 3.55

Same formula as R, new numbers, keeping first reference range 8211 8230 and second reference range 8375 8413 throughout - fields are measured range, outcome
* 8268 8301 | -1.4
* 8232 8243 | 0.3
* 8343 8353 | 0.8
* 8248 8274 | -0.6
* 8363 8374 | -0.4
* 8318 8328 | -0.5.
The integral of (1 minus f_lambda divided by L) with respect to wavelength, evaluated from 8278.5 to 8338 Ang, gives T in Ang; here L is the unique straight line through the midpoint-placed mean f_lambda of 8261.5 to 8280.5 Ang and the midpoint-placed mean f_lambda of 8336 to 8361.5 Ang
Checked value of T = -1.4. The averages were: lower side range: 3.72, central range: 3.62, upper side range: 3.35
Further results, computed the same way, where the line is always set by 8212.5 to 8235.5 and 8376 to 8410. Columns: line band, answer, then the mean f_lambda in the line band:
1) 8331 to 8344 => 0.0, 3.51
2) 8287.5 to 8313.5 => -0.4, 3.56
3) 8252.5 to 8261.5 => -0.1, 3.52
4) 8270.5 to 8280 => -0.7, 3.76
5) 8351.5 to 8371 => 0.1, 3.51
